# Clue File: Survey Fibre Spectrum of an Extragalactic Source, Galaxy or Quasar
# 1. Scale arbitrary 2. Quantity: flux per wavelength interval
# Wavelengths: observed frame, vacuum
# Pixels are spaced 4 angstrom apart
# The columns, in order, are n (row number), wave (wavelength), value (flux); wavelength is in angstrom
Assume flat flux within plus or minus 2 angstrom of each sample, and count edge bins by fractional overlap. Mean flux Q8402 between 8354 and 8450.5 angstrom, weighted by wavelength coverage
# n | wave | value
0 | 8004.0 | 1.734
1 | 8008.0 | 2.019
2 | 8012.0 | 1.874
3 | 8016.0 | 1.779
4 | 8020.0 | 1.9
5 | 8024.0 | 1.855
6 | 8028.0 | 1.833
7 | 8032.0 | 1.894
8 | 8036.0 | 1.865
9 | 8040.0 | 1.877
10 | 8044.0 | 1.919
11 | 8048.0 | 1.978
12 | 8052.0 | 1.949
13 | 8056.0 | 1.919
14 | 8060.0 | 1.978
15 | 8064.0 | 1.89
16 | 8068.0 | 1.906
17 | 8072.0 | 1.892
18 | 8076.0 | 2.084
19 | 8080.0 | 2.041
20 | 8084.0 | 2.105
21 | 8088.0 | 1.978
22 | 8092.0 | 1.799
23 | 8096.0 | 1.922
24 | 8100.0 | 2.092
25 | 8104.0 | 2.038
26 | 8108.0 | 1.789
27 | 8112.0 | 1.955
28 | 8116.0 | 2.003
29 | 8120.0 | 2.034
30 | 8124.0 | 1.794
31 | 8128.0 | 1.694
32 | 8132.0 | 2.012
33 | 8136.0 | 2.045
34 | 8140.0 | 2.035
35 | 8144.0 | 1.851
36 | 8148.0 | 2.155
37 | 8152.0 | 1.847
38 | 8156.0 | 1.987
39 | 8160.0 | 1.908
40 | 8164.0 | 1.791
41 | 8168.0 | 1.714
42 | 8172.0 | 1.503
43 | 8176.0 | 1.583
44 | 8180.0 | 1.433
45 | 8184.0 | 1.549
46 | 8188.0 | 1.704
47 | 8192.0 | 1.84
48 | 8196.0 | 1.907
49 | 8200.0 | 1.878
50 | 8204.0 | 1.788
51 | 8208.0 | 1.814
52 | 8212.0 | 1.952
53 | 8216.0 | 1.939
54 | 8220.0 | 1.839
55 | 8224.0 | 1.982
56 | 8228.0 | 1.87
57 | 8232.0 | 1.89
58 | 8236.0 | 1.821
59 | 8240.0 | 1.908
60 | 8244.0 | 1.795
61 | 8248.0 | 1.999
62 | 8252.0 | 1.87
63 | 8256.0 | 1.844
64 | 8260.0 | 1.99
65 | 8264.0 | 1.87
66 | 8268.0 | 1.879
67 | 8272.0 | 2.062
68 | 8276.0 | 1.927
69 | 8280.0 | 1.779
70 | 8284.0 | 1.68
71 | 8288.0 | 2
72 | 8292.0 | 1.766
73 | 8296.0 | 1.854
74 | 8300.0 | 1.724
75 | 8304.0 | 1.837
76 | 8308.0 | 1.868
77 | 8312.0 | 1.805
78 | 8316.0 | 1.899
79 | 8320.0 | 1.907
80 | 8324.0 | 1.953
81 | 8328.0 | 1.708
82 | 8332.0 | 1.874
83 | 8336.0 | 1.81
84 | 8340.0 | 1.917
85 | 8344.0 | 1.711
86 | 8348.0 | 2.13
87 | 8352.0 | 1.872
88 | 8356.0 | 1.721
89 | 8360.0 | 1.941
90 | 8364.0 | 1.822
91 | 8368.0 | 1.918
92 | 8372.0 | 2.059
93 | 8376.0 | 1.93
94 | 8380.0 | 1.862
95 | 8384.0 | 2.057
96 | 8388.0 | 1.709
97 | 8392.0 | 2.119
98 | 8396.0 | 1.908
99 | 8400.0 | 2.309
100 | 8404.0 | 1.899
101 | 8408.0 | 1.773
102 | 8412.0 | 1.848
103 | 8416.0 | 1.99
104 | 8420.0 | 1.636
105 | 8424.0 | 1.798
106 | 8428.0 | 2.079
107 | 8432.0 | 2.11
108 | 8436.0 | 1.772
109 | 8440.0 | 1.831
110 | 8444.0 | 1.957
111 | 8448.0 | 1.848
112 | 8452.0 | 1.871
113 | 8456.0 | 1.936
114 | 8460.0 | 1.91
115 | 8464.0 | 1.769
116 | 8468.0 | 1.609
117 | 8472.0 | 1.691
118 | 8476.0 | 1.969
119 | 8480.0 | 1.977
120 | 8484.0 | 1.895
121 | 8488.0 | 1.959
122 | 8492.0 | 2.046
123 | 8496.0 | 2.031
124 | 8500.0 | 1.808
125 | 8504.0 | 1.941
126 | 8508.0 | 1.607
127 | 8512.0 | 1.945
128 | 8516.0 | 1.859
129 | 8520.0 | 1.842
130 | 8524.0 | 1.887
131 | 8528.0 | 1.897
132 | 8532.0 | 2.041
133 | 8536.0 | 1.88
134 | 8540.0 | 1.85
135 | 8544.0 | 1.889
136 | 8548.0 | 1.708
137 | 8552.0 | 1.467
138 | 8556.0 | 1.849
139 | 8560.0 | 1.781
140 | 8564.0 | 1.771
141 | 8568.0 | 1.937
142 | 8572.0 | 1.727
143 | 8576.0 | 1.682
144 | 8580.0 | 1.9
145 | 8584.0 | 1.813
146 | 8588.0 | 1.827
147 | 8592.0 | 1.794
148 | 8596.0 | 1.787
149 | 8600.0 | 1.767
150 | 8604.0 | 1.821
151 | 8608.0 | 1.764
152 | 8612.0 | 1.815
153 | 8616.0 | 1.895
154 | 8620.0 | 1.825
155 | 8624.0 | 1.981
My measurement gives 1.91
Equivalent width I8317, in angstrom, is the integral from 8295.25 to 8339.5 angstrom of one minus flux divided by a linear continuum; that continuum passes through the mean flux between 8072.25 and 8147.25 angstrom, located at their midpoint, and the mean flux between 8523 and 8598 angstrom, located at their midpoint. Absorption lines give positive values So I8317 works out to 1.2 angstrom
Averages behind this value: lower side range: 1.96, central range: 1.84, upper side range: 1.81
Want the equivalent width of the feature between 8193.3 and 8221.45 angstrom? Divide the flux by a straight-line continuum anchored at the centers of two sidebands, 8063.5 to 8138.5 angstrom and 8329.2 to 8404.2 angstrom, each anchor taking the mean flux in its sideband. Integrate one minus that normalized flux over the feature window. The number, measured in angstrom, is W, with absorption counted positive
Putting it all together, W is 0.98 angstrom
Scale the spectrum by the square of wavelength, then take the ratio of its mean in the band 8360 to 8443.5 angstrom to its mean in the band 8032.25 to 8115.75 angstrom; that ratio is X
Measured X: 1.07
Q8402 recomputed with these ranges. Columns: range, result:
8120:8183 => 1.83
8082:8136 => 1.94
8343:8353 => 1.93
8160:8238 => 1.78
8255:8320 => 1.86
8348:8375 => 1.91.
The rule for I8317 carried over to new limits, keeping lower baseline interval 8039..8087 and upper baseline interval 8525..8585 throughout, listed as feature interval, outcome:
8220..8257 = 0.5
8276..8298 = 0.8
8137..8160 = -0.4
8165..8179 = 2.4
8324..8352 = 0.2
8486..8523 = -1.3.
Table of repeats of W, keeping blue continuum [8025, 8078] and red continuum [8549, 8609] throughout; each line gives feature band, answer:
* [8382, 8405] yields -2.2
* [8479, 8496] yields -1.6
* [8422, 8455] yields -1.7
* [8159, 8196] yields 4.1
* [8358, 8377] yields -1.0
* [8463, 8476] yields 0.6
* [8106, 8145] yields -0.5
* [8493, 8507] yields -0.9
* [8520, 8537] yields -1.2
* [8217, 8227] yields -0.2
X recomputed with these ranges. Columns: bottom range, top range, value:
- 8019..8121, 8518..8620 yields 1.05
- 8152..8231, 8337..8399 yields 1.12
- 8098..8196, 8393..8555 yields 1.10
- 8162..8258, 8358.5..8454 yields 1.12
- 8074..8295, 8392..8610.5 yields 1.07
